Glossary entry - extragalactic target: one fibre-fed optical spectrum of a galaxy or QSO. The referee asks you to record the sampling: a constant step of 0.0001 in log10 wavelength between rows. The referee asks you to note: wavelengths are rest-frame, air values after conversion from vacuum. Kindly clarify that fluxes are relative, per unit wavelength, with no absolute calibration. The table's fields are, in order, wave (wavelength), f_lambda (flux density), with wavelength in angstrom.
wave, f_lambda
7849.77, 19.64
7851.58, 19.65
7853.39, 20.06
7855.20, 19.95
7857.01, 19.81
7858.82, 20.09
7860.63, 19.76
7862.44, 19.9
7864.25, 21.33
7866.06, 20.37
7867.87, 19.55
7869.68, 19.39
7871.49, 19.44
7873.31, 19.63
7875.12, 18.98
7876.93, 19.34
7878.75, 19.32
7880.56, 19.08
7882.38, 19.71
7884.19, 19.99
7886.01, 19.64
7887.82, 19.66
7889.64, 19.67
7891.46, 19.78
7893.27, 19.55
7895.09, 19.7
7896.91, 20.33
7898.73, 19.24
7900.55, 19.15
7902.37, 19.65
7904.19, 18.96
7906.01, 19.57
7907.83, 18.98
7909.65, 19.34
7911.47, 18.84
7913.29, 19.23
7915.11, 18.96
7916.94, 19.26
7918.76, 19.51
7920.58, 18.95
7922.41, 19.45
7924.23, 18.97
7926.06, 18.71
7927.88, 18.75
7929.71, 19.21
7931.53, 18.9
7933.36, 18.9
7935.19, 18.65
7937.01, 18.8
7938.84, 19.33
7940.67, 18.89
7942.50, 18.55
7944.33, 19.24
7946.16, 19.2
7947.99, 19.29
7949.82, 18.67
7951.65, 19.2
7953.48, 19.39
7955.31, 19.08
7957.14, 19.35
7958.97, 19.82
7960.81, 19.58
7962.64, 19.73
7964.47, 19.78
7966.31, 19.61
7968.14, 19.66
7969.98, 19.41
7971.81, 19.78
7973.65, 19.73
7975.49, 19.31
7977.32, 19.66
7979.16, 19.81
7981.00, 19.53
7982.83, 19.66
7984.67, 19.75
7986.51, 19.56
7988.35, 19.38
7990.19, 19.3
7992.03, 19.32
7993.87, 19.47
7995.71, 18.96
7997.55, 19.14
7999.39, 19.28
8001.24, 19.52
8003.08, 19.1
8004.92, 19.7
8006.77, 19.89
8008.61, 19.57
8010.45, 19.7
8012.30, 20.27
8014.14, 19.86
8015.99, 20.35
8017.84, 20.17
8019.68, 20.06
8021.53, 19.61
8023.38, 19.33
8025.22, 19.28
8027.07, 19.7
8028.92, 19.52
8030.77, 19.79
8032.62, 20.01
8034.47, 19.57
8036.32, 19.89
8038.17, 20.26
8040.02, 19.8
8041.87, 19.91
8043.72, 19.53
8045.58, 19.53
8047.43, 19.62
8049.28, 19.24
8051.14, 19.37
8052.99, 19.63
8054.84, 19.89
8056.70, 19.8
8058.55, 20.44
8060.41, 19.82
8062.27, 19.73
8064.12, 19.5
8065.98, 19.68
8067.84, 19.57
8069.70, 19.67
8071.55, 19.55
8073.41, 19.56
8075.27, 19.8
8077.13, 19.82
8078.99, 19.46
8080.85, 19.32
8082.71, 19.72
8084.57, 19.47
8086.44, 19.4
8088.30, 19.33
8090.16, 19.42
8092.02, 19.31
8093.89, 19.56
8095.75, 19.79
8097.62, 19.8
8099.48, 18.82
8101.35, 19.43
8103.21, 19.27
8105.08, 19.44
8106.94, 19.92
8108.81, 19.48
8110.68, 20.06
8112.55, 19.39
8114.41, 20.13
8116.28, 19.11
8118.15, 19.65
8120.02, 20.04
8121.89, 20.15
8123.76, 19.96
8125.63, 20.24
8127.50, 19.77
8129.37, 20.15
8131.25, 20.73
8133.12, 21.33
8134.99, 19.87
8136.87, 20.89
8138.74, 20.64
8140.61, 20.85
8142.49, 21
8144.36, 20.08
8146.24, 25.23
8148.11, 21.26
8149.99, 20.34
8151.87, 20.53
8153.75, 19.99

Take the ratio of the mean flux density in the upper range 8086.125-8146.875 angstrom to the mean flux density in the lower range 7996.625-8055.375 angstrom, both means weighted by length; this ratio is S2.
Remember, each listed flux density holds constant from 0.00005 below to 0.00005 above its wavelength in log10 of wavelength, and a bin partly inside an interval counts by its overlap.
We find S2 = 1.0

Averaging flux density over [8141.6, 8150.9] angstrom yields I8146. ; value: 21.6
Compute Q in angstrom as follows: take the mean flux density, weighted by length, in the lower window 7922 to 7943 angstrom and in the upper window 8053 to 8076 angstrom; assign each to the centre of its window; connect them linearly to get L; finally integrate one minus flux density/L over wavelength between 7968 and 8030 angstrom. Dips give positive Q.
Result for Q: -0.84 angstrom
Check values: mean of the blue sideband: 18.9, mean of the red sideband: 19.7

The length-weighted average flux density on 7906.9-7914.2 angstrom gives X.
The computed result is 19.1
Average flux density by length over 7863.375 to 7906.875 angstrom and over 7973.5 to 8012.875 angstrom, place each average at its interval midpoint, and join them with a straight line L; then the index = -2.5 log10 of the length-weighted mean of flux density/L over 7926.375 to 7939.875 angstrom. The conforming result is 0.04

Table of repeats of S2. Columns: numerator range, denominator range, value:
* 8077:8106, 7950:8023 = 0.99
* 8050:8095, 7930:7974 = 1.02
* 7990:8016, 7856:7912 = 1.00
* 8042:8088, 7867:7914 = 1.01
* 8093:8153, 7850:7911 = 1.03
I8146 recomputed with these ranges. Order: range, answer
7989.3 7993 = 19.3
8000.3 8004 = 19.3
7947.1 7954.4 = 19.1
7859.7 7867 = 20.3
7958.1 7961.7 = 19.7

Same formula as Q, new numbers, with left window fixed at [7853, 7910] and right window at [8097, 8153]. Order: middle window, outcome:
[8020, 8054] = 0.7 angstrom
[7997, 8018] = 0.3 angstrom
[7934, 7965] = 1.0 angstrom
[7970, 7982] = 0.2 angstrom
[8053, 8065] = 0.1 angstrom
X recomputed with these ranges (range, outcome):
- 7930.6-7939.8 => 18.9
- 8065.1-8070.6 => 19.6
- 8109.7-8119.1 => 19.7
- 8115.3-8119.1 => 19.4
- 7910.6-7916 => 19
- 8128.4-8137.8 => 20.6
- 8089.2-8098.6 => 19.6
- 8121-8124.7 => 20.1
